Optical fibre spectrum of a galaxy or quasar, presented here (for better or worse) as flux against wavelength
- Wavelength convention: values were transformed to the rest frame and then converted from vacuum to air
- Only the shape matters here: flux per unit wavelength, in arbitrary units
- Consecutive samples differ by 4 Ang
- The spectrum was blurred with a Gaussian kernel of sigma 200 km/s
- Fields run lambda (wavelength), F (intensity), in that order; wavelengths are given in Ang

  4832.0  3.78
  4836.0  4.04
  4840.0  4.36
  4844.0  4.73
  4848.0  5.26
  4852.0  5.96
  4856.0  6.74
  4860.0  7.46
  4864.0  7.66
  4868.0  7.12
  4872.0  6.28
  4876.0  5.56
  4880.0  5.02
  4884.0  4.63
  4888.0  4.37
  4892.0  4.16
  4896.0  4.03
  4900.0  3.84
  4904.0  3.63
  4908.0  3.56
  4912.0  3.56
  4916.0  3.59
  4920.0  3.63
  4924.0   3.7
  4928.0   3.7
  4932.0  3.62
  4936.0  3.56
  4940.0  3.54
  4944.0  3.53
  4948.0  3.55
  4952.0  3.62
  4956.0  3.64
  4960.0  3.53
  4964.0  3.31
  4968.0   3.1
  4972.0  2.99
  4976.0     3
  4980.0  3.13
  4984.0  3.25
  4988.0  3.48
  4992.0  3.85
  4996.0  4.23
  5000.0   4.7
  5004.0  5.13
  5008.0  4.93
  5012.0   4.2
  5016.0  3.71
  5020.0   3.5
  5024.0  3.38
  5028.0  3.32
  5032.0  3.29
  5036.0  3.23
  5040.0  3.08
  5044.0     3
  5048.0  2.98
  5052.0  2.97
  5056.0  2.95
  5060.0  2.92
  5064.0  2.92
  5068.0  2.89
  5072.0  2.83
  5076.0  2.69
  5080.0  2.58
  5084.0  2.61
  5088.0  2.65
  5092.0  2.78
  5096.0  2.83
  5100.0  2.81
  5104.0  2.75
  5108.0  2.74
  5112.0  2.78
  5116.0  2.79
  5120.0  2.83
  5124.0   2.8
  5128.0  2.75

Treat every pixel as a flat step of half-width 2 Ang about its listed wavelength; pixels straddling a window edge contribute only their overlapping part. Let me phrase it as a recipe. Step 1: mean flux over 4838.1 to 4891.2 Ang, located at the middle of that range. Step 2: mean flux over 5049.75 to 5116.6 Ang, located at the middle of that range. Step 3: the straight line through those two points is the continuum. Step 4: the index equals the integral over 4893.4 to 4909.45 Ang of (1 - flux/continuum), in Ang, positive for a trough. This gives 4.5 Ang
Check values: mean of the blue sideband 5.75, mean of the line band 3.79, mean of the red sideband 2.79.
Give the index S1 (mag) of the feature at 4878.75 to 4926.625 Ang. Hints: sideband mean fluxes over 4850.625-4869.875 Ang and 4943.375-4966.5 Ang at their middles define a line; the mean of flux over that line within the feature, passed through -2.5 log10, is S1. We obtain 0.35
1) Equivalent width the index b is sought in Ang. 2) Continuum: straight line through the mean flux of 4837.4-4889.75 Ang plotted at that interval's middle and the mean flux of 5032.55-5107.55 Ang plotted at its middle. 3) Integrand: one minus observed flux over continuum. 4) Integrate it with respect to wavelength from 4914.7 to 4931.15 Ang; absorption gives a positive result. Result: 4.3 Ang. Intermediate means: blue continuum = 5.77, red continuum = 2.87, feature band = 3.66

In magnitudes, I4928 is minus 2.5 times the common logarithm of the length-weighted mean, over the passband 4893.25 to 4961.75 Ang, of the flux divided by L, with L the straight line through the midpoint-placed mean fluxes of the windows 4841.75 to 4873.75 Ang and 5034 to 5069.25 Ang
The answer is 0.376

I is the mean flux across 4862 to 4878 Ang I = 6.66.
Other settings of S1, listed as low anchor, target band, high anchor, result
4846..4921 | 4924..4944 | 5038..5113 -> 0.24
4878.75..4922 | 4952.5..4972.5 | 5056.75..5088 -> 0.06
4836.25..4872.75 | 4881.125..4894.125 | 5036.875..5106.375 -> 0.25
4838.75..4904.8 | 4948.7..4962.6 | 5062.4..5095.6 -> 0.20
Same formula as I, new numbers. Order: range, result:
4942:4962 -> 3.57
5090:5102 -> 2.81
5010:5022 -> 3.8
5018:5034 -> 3.37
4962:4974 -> 3.13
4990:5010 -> 4.57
